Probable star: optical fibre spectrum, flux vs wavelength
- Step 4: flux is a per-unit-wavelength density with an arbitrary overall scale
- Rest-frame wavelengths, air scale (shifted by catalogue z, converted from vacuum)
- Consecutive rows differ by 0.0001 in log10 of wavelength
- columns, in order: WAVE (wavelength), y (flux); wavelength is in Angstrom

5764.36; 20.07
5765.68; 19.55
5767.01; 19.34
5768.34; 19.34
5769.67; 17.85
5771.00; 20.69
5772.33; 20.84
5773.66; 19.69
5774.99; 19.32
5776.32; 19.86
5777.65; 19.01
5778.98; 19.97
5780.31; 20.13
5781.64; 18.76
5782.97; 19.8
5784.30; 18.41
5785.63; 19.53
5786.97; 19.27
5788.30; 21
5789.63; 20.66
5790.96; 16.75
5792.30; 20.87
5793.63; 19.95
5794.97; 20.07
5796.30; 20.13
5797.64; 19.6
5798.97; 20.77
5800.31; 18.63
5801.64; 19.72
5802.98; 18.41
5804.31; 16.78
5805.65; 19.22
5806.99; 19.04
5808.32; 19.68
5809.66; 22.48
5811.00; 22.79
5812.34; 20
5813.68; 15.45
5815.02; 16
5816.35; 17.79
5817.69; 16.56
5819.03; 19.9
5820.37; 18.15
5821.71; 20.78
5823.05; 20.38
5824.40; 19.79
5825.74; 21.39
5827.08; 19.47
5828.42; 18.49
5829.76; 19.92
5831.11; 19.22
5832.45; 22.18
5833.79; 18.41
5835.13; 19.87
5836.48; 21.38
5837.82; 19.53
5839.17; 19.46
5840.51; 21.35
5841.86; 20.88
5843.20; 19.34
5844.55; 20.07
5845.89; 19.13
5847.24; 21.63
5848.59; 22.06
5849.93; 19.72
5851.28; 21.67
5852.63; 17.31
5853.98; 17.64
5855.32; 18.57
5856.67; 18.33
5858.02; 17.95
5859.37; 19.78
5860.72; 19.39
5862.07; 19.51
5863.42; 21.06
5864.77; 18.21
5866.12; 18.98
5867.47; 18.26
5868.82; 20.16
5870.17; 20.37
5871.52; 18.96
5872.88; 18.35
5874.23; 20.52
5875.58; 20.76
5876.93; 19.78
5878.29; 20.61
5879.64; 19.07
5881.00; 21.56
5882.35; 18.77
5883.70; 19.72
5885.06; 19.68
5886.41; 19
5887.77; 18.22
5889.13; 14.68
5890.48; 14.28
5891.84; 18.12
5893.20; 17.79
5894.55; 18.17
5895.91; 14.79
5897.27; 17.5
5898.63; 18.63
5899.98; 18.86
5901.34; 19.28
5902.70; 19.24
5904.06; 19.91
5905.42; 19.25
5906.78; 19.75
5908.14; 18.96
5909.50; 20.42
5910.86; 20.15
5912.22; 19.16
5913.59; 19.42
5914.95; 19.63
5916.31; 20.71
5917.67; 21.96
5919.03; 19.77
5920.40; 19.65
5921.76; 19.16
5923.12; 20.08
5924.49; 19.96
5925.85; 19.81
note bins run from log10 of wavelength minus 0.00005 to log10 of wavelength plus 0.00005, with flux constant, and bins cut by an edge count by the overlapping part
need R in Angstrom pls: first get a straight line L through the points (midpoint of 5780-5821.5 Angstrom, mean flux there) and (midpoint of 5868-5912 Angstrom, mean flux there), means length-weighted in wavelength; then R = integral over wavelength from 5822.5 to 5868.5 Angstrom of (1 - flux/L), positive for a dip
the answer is -1.5 Angstrom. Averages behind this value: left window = 19.2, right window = 18.9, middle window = 19.7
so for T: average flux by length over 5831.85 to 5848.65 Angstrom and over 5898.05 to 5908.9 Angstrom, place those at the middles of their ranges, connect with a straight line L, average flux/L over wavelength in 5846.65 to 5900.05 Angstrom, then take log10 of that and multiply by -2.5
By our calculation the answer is 0.05 mag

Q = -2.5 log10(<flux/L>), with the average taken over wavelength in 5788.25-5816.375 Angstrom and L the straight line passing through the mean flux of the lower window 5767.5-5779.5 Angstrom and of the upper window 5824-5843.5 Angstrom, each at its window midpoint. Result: 0.03 mag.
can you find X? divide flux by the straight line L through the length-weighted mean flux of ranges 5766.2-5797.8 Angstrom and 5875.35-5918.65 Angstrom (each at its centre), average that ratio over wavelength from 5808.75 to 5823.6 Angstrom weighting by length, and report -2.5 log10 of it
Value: 0.02 mag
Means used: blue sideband 19.6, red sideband 19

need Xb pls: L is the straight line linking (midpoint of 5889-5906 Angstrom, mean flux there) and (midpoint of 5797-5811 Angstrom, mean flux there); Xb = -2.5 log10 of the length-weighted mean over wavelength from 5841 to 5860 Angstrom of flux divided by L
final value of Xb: -0.05 mag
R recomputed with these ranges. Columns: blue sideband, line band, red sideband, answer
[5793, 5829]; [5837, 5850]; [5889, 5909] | -1.04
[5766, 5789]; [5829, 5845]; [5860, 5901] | -0.84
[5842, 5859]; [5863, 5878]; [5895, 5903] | -0.56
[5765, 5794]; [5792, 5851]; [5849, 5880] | -0.68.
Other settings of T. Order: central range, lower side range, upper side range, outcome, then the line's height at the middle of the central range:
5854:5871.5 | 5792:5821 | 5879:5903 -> -0.038 mag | 18.5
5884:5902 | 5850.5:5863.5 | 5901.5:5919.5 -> 0.113 mag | 19.6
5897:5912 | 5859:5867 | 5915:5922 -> 0.041 mag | 20.1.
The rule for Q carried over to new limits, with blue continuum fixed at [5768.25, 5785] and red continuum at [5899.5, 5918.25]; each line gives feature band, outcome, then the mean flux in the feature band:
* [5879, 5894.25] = 0.08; 18.3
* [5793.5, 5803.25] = -0.01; 19.7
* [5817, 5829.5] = 0.01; 19.4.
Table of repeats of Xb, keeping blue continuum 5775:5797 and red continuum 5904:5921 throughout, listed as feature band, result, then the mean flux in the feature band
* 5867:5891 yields 0.04 mag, 19.1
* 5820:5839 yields -0.01 mag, 19.9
